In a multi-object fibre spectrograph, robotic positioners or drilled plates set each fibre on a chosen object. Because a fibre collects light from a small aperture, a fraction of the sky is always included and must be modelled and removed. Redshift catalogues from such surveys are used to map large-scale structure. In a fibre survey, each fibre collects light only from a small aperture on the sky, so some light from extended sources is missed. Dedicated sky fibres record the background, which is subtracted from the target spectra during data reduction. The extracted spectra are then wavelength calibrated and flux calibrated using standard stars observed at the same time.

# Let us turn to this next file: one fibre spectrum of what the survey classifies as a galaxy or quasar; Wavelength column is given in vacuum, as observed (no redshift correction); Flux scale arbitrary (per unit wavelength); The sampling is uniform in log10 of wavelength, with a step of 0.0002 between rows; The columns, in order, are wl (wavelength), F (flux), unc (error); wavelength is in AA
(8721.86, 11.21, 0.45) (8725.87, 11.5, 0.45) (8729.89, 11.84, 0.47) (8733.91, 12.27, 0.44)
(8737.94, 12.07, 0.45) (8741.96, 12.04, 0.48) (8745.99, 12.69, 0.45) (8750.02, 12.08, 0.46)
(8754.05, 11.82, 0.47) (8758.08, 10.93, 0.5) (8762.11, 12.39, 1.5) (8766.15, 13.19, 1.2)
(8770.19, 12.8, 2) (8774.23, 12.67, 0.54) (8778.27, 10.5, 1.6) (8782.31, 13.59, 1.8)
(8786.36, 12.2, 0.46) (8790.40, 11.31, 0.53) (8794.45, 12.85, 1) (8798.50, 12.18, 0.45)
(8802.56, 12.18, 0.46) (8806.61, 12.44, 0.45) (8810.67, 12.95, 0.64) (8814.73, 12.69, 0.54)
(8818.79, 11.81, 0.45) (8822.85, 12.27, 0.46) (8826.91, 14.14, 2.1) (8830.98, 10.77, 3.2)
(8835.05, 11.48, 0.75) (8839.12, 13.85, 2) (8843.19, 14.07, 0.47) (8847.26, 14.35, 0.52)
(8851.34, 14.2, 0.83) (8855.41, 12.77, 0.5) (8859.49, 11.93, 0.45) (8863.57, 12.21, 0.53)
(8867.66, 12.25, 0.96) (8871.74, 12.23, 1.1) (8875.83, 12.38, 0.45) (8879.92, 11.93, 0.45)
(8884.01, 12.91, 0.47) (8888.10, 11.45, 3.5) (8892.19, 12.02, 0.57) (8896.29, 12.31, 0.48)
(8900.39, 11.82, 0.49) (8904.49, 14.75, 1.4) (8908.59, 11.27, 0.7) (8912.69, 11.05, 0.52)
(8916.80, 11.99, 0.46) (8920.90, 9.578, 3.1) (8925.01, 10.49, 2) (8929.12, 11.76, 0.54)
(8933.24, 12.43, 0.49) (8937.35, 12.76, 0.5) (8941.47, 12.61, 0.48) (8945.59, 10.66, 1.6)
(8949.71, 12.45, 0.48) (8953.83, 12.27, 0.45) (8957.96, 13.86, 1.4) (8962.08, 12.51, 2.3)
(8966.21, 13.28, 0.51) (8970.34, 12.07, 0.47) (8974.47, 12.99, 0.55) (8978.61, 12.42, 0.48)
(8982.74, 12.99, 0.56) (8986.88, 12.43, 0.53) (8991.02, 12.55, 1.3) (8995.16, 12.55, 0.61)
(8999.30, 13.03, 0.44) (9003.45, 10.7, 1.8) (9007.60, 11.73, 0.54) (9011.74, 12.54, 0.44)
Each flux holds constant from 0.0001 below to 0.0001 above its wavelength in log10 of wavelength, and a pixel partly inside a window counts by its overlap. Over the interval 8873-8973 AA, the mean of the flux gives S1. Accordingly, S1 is 12.1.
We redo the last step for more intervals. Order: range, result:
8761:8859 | 12.6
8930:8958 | 12.3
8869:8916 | 12.2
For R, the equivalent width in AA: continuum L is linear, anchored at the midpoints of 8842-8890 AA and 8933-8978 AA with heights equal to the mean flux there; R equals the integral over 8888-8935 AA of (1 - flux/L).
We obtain 3.2 AA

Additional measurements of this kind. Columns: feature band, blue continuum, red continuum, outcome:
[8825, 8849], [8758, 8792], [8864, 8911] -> -1.6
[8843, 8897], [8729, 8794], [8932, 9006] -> -1.2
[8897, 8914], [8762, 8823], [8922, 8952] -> -0.5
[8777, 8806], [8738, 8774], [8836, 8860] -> 1.3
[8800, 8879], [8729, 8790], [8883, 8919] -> -3.3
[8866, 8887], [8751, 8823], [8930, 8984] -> 0.2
